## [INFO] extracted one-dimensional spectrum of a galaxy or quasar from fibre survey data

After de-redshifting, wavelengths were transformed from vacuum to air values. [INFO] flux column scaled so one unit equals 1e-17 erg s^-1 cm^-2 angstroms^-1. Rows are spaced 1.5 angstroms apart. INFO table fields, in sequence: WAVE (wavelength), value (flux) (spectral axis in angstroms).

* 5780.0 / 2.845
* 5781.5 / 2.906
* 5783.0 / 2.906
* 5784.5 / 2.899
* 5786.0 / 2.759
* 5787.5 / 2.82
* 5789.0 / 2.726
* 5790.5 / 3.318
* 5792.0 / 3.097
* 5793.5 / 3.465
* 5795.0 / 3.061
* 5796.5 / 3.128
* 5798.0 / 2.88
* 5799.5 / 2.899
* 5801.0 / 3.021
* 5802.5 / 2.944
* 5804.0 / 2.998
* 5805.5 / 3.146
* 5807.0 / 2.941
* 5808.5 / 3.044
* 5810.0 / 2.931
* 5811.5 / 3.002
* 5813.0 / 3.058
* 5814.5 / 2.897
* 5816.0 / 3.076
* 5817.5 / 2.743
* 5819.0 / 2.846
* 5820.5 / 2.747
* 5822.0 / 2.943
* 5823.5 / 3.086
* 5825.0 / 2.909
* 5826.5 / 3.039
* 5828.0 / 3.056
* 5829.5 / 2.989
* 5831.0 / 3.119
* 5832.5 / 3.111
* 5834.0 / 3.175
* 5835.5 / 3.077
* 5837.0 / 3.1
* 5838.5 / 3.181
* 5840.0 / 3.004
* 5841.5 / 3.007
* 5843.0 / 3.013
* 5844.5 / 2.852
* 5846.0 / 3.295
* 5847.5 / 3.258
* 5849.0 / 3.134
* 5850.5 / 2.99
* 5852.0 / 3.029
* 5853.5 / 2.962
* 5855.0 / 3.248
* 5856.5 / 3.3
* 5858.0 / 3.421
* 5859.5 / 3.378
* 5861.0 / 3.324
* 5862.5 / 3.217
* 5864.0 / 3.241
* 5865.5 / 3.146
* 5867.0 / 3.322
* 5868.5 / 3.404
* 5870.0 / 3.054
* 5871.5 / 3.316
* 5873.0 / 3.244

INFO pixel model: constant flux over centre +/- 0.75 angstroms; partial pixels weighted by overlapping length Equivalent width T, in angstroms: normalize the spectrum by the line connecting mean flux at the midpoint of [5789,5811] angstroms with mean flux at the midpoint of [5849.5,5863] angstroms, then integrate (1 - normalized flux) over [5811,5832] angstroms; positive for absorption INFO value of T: 0.97 angstroms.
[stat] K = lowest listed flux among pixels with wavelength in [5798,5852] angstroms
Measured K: 2.743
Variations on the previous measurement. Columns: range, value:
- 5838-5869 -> 2.852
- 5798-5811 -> 2.88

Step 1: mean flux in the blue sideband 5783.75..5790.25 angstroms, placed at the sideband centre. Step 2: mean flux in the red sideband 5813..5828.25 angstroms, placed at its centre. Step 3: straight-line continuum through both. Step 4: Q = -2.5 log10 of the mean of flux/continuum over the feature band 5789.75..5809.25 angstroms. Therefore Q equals -0.07 mag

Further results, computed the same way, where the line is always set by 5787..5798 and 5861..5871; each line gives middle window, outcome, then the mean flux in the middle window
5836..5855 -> 0.04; 3.08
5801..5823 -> 0.06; 2.96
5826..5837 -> 0.03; 3.08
